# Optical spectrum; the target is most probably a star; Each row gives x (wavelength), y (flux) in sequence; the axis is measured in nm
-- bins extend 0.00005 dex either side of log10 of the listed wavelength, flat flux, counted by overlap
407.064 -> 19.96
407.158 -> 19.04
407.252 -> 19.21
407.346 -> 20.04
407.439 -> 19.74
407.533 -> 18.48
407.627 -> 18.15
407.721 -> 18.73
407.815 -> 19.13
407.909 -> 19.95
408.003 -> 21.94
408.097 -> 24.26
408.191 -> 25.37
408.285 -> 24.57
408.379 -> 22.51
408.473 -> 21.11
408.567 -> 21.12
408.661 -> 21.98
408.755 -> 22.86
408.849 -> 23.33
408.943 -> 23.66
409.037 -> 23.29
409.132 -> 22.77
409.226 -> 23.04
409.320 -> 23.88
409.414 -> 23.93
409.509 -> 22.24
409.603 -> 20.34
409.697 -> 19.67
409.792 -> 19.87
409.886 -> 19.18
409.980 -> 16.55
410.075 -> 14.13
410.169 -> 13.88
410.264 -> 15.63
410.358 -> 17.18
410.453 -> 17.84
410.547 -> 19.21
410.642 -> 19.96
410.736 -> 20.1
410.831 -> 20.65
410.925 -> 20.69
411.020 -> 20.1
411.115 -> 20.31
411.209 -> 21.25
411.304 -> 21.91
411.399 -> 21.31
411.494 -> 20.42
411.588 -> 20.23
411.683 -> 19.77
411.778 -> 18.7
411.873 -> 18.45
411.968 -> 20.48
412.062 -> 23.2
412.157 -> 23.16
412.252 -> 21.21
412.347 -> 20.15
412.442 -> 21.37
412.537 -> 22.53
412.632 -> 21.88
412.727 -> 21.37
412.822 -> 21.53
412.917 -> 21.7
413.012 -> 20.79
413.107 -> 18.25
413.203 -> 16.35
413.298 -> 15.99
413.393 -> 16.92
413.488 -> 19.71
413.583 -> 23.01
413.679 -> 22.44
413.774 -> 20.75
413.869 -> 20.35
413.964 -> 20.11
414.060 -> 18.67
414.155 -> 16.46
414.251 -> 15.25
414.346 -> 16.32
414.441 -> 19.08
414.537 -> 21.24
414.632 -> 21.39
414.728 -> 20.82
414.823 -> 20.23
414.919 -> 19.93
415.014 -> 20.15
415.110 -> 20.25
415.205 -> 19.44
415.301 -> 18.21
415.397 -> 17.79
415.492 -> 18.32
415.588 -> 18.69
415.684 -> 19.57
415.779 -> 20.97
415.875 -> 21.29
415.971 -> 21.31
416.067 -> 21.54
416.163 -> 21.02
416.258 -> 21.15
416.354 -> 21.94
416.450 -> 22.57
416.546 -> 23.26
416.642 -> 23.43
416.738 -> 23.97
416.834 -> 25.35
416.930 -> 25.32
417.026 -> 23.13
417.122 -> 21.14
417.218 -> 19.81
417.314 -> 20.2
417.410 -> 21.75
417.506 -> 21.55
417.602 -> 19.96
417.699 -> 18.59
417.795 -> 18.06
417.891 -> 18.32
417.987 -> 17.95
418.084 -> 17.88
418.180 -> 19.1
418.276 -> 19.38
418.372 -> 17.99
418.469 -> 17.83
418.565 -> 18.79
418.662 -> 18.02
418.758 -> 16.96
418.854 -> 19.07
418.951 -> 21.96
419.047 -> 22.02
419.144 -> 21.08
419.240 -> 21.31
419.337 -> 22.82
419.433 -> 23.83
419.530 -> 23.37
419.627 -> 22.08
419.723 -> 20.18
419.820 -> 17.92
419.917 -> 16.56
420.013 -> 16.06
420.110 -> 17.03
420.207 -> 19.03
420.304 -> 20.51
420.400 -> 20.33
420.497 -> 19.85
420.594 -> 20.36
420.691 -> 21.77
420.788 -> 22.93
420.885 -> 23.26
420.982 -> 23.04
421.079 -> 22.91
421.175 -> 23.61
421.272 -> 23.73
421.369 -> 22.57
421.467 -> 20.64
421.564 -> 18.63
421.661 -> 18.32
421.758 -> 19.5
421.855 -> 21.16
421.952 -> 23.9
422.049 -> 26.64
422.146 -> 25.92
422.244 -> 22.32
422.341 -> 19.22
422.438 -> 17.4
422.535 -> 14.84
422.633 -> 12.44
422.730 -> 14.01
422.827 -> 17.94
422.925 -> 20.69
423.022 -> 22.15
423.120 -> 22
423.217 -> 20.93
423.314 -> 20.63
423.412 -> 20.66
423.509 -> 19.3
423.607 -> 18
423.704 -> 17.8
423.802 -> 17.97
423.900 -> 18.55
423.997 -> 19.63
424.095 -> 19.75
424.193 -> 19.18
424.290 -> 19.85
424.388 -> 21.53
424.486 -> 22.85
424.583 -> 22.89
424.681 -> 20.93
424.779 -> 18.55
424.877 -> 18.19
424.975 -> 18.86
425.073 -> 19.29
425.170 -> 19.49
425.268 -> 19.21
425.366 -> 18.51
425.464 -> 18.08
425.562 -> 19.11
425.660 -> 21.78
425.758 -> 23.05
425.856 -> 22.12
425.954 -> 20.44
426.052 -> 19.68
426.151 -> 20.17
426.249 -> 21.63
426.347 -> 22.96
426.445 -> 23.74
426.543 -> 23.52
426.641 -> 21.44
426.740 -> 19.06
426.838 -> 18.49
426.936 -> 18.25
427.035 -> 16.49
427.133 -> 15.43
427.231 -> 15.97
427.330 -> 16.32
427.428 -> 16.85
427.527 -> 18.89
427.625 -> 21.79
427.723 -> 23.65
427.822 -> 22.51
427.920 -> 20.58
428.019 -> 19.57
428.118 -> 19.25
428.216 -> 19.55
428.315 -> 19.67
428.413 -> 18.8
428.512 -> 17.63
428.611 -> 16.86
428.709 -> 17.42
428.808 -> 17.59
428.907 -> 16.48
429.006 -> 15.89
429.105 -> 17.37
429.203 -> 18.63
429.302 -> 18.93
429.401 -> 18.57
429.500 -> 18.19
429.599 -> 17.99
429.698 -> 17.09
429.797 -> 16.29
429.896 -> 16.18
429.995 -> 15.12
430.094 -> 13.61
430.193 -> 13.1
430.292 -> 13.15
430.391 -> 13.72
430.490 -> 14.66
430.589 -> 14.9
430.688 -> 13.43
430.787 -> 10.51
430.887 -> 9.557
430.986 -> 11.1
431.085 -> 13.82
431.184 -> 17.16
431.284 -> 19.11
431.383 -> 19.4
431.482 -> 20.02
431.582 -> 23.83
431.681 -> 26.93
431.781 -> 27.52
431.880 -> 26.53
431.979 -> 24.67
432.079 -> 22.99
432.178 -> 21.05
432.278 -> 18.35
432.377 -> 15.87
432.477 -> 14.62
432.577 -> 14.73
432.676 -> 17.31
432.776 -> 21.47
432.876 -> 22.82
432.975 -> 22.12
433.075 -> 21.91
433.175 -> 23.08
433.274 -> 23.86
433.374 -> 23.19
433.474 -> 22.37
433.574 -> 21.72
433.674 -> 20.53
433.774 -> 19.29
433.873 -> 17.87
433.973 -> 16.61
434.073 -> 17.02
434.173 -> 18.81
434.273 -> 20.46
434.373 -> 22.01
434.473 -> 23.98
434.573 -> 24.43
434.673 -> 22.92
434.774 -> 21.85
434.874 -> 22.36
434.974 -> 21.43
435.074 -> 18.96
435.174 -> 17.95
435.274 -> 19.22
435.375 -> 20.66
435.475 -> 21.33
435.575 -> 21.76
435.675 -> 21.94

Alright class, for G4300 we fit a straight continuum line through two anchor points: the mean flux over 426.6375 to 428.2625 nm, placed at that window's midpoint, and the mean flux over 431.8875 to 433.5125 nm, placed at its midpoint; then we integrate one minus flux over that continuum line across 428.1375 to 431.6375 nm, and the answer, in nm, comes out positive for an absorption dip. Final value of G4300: 0.588 nm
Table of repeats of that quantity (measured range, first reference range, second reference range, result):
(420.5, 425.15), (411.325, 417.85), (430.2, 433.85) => -0.133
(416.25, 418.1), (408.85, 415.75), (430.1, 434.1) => -0.156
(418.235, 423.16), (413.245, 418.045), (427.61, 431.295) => -0.344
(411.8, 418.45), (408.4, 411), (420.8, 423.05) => 0.059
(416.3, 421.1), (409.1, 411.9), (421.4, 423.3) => -0.172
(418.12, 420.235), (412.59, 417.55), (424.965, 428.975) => 0.050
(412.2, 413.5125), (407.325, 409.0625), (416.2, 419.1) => 0.068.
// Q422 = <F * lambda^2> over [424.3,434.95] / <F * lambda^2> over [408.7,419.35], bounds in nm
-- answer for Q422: 1.0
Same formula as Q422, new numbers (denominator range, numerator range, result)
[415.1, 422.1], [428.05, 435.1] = 0.97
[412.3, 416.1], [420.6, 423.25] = 1.09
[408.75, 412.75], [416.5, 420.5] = 1.03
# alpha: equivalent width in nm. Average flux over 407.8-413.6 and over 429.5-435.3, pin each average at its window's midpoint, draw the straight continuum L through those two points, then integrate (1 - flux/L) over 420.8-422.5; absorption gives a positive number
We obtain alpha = -0.18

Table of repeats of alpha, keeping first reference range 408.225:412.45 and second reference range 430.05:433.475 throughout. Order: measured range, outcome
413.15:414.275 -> 0.08 nm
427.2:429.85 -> 0.06 nm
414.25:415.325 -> 0.03 nm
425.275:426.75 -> -0.14 nm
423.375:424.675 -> -0.04 nm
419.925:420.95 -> -0.02 nm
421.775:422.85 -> -0.01 nm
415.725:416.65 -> -0.08 nm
